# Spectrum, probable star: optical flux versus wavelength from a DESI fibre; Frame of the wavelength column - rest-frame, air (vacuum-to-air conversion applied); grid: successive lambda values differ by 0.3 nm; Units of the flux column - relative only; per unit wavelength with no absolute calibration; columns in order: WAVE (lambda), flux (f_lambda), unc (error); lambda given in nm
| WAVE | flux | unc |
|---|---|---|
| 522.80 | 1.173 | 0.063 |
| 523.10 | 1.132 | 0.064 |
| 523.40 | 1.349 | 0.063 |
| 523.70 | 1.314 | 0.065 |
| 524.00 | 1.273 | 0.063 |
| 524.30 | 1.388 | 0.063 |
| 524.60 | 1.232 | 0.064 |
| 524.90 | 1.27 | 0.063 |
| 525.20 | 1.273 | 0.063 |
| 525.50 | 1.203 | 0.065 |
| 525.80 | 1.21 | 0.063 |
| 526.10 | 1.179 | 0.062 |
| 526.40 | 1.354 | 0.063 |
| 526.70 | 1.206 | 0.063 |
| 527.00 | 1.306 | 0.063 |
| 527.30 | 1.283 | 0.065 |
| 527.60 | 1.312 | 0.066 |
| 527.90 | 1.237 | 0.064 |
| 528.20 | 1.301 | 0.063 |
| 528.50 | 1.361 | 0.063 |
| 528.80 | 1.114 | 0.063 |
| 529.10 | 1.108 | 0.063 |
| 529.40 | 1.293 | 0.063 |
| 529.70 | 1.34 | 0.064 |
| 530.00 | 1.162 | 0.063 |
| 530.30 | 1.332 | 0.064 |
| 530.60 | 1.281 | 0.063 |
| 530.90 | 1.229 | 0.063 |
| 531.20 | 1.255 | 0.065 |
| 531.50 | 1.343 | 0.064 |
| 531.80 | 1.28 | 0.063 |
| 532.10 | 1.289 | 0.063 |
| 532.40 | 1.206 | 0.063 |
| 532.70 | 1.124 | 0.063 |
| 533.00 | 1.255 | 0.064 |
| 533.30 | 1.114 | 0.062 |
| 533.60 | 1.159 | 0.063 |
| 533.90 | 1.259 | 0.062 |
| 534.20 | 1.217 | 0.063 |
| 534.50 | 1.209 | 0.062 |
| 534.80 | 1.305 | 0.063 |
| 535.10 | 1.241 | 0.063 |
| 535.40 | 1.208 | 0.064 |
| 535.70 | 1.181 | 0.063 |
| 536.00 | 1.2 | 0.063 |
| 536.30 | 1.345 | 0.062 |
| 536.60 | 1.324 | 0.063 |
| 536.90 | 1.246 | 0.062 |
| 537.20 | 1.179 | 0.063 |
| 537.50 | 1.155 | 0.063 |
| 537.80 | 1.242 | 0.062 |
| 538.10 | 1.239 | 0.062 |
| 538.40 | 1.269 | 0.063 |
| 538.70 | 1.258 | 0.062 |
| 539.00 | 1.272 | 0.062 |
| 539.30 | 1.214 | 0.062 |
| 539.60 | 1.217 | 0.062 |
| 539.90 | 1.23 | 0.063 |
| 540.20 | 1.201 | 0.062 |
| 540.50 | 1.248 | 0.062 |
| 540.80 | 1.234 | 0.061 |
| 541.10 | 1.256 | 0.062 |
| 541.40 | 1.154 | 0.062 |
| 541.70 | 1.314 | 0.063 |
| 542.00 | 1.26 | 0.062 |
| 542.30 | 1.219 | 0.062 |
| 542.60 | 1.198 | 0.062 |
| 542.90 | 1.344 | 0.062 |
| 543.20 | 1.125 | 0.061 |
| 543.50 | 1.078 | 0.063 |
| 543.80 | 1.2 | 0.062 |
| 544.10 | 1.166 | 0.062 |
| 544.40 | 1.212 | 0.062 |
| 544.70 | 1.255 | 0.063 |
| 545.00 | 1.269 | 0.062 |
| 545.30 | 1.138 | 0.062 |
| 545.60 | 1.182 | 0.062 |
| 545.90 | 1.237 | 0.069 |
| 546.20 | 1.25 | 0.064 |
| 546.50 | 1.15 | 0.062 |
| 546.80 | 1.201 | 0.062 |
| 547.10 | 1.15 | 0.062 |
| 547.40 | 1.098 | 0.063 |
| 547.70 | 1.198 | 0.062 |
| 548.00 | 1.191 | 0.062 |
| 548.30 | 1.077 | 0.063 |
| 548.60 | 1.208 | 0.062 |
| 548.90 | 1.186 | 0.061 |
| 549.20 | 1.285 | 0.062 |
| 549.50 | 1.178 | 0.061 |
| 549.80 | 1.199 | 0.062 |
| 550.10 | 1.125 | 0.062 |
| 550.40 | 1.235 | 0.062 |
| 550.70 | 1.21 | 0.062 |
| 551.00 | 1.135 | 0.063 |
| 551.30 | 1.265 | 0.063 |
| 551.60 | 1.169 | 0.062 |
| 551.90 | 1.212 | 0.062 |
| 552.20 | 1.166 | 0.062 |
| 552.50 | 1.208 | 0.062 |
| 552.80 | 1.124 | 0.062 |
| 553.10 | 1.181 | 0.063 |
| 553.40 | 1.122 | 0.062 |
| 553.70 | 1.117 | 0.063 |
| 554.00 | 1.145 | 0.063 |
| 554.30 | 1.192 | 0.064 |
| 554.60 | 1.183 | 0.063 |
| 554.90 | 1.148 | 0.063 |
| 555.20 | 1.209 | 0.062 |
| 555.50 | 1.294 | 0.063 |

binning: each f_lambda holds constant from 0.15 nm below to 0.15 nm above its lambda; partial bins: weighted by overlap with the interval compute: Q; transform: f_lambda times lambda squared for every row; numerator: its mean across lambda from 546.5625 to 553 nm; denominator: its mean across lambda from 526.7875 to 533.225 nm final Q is 1.0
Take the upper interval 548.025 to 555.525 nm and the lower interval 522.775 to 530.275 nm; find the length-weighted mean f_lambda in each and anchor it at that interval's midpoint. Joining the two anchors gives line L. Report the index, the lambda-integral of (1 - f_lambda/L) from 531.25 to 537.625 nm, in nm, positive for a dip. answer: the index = 0.01 nm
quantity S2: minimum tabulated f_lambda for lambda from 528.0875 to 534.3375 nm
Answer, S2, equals 1.108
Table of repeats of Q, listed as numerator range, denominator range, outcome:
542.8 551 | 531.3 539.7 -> 1.00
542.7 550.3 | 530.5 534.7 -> 1.02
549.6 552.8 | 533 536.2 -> 1.04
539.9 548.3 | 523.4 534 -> 1.02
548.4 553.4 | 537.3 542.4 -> 1.00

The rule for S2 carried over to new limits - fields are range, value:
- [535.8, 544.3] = 1.078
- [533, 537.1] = 1.114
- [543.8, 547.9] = 1.098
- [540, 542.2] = 1.154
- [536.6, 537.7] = 1.155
